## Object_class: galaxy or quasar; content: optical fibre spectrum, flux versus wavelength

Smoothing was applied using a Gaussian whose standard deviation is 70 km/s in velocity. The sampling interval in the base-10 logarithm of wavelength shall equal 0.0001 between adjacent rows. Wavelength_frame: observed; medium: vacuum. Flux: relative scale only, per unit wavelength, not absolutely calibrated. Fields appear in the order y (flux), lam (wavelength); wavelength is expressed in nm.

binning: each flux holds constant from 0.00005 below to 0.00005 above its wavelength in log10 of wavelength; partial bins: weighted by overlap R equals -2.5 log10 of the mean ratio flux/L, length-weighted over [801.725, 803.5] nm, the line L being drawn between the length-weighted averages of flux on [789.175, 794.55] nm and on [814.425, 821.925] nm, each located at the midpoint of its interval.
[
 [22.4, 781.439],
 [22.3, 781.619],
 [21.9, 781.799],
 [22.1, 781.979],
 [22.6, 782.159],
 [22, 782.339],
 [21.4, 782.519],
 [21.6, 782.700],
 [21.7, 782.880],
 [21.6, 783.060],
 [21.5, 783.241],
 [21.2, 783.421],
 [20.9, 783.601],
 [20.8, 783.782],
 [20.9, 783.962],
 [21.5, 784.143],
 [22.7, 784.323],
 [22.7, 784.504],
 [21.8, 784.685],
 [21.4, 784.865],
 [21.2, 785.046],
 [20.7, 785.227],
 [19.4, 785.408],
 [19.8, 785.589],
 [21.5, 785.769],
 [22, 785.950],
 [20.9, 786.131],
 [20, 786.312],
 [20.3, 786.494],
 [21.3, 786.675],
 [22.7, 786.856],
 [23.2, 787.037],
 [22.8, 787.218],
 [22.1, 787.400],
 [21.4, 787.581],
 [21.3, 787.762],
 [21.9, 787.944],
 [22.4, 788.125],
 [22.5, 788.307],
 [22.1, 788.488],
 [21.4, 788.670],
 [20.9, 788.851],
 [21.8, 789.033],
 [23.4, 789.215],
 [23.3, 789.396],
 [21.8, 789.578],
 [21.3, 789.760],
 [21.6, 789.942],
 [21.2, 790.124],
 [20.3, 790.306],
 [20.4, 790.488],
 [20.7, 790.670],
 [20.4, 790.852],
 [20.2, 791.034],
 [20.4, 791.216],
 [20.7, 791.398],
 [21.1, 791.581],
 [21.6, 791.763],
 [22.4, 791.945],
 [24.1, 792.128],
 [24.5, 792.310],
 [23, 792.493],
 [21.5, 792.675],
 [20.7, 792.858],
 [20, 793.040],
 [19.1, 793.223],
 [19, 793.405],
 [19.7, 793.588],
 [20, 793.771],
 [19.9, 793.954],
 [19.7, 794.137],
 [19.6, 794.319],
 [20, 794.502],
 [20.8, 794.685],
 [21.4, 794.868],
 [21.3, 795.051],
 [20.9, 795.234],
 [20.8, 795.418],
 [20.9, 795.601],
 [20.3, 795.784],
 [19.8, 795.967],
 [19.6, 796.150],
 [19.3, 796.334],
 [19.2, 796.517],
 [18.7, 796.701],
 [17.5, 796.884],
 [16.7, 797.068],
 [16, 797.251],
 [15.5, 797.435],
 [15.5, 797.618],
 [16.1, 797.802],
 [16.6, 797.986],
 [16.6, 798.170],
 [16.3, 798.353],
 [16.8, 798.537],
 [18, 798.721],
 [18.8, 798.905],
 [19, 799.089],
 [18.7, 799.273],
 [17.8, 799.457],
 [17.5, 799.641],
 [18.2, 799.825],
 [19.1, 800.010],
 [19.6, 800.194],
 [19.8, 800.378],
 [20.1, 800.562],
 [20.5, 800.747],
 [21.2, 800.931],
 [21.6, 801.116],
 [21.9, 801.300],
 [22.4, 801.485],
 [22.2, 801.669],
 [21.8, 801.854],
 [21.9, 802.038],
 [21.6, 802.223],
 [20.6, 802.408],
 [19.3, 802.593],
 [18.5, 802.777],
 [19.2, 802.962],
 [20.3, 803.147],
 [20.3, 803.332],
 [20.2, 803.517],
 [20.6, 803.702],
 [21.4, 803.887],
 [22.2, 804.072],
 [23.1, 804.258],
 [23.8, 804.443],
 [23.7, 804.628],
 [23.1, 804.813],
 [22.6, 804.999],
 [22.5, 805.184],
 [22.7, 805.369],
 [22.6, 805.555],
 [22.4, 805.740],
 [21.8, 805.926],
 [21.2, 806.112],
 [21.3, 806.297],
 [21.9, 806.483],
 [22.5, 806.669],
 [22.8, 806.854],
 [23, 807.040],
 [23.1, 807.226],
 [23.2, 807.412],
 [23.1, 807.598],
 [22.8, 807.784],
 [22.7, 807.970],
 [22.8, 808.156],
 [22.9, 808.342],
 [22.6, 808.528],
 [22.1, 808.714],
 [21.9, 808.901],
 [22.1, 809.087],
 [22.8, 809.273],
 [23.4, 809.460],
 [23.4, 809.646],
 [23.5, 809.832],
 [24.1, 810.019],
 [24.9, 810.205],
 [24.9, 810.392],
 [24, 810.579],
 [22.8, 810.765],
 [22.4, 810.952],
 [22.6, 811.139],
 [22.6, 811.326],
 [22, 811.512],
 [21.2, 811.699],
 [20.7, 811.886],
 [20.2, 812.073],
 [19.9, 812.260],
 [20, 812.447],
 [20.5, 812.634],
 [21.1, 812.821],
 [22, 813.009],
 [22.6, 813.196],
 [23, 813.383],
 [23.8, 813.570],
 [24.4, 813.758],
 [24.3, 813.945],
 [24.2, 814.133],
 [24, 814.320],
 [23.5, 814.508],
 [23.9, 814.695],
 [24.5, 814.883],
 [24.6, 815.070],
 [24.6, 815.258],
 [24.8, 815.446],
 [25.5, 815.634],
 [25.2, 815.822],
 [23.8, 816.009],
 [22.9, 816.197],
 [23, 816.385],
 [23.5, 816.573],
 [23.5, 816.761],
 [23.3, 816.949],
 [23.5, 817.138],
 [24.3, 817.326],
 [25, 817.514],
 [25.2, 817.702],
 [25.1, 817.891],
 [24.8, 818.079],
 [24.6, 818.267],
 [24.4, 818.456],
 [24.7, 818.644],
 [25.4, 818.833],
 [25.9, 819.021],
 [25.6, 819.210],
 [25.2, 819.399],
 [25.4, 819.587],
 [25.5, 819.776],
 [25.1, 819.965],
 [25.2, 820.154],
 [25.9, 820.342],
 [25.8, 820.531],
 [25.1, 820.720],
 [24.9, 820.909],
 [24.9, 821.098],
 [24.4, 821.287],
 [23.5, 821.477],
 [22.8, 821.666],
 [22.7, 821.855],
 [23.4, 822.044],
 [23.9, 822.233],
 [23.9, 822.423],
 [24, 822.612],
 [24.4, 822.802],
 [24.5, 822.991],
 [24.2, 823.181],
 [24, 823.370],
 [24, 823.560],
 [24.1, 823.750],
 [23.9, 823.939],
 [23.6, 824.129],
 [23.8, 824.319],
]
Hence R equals 0.10 mag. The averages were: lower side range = 21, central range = 20.4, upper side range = 24.5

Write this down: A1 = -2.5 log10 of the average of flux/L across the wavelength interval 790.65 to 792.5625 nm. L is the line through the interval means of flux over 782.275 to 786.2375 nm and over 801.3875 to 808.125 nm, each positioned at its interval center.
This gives -0.01 mag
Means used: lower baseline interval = 21.3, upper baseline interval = 21.9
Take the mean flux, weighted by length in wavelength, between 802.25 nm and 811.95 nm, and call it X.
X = 22.3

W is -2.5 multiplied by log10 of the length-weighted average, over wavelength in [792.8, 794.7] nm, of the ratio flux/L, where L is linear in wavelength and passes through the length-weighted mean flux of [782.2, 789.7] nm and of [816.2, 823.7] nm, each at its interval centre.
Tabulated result 0.13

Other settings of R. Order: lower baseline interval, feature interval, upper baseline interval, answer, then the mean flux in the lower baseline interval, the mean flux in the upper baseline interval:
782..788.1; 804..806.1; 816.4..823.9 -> 0.02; 21.5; 24.5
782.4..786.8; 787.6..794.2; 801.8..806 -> 0.00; 21.2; 21.6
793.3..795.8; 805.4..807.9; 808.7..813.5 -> -0.03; 20.3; 22.3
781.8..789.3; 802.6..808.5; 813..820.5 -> 0.07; 21.6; 24.4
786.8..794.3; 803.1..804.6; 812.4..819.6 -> 0.06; 21.4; 24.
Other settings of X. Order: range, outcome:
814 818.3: 24.2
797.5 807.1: 20.4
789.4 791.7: 20.9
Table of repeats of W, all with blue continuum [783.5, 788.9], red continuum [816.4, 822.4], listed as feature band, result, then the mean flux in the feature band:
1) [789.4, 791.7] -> 0.05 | 20.9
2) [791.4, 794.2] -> 0.05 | 21.1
